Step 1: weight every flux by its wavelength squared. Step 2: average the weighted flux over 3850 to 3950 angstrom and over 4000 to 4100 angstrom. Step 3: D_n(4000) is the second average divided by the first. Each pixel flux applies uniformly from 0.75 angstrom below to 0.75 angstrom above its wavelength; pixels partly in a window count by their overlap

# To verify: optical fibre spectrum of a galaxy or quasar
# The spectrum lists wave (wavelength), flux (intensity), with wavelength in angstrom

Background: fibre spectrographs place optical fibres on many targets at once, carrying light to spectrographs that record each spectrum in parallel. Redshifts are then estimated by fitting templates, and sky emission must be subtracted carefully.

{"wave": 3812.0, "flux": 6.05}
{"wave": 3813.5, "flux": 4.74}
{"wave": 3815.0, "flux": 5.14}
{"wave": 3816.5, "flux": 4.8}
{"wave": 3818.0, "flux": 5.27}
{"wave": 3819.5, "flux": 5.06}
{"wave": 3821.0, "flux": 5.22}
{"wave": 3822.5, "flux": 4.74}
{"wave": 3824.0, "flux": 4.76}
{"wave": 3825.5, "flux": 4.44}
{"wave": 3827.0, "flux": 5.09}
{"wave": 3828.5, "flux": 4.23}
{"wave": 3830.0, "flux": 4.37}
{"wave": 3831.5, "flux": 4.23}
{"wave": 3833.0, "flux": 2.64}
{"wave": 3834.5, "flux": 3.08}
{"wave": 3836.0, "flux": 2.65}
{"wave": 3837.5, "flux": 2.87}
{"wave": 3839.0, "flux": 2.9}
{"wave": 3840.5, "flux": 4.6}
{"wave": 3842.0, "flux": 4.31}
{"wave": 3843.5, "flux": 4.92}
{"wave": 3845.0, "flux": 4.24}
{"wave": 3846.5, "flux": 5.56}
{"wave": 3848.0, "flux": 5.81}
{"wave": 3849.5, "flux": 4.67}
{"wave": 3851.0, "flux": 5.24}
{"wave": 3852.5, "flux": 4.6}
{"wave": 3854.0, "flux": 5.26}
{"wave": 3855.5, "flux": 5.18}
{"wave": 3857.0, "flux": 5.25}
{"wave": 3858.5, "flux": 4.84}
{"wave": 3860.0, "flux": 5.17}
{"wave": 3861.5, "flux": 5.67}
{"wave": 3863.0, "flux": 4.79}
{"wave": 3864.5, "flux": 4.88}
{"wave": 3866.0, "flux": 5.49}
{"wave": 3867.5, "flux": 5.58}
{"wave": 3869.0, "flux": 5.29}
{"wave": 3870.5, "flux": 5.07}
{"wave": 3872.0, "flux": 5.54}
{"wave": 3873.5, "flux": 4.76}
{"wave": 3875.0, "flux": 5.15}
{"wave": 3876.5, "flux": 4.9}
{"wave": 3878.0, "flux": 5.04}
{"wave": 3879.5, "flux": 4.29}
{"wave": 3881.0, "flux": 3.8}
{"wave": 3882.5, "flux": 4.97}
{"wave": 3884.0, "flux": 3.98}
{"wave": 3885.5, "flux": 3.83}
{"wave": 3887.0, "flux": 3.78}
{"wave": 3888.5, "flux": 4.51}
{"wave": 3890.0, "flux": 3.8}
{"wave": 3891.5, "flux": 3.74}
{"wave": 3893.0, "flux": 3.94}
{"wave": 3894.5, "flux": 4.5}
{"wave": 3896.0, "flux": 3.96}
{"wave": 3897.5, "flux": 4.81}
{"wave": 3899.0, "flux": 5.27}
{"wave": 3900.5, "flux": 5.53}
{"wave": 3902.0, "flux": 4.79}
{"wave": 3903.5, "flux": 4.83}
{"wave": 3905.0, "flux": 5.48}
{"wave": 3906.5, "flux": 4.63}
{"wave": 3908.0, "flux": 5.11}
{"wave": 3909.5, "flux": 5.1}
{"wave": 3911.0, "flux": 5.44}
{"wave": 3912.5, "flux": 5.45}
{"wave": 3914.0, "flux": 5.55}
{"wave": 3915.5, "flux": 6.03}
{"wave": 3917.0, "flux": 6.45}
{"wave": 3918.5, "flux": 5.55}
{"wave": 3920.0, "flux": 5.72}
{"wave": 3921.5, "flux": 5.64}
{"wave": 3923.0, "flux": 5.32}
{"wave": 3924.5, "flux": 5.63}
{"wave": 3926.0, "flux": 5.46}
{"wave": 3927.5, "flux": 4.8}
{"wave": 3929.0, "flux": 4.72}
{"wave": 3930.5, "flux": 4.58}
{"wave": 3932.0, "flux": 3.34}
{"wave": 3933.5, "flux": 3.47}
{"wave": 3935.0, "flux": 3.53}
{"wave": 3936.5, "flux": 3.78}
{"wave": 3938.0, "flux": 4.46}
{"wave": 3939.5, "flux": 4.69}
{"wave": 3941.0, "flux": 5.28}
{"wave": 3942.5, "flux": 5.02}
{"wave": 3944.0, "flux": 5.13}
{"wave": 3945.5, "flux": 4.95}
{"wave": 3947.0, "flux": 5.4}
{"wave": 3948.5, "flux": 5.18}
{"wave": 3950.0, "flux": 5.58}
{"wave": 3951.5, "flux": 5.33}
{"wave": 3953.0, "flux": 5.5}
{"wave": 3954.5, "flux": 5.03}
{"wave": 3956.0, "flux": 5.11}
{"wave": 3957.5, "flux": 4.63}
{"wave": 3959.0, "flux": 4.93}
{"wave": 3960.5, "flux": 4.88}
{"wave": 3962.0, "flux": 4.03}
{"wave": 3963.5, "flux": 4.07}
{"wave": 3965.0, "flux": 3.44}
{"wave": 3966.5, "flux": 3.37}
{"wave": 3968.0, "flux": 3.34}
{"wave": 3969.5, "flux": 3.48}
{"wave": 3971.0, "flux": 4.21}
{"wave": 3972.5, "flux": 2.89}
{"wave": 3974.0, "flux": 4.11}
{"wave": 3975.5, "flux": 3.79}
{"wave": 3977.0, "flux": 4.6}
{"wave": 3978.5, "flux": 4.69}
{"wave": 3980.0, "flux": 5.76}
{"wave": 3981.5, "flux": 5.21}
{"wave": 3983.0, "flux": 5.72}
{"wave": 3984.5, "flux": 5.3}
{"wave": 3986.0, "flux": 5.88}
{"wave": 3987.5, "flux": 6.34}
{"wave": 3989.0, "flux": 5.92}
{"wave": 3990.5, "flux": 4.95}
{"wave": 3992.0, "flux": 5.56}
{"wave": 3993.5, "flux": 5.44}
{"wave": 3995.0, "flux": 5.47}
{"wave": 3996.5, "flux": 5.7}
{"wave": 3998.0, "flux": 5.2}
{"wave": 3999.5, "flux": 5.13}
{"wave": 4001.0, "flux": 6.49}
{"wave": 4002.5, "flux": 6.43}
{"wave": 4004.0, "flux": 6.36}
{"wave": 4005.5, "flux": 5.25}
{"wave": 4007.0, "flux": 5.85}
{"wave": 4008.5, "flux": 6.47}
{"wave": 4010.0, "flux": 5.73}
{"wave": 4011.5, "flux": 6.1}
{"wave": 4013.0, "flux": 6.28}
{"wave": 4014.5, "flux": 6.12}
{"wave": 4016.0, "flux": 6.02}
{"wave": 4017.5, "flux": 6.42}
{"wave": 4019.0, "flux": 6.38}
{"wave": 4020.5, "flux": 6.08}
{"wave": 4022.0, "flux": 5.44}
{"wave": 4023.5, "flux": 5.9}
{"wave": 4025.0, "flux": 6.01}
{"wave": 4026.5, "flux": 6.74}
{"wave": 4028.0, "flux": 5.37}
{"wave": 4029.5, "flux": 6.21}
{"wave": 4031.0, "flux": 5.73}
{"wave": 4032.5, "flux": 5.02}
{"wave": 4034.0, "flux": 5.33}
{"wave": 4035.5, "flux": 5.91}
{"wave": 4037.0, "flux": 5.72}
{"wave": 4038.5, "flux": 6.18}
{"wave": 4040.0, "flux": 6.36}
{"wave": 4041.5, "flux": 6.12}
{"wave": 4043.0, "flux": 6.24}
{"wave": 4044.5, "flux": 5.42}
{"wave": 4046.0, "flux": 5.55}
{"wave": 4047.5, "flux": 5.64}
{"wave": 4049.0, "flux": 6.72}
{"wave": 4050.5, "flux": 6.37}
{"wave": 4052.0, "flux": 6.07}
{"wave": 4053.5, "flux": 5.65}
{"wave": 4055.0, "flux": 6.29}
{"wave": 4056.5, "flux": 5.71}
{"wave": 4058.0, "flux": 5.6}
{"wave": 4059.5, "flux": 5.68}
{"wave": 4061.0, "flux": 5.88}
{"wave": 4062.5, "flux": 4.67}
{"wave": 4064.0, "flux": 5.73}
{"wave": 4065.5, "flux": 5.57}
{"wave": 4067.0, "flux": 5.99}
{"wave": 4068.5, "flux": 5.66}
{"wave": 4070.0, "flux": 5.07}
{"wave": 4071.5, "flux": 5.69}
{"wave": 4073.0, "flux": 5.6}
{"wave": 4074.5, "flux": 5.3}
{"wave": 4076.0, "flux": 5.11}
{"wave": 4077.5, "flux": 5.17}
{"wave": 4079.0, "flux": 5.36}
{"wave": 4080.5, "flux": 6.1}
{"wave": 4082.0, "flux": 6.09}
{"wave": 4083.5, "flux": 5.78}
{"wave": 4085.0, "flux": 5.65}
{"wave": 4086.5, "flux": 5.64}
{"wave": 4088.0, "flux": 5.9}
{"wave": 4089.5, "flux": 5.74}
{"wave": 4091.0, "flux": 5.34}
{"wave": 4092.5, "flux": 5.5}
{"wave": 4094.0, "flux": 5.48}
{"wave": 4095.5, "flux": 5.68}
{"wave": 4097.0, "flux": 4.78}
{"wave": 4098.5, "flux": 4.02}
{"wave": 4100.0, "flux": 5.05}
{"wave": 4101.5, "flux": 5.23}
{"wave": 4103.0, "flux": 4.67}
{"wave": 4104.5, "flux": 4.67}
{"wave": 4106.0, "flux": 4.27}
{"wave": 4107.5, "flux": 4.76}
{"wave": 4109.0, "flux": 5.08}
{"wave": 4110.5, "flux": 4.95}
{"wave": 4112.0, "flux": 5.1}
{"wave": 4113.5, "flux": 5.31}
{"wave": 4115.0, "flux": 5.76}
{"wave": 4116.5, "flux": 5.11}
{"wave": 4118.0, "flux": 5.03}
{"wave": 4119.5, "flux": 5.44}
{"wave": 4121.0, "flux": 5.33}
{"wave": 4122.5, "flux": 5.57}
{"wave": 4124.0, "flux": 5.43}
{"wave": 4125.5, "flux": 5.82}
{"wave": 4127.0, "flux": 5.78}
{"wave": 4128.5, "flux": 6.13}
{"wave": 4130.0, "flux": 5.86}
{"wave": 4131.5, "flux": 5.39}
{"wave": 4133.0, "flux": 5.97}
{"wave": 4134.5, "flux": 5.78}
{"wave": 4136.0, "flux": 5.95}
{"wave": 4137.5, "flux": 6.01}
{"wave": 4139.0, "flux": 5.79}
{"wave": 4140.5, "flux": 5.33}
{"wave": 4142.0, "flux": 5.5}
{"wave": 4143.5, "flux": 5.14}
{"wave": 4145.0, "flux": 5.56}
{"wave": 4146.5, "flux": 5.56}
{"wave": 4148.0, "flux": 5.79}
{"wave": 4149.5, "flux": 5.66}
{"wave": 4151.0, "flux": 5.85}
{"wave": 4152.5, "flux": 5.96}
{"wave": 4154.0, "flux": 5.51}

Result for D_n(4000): 1.27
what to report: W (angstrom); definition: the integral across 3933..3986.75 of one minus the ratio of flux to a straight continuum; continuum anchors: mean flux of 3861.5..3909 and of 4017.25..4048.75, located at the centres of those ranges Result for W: 7.2 angstrom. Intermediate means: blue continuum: 4.73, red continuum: 5.9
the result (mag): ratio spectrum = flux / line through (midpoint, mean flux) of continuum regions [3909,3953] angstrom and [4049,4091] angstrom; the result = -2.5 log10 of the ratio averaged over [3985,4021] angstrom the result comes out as -0.098 mag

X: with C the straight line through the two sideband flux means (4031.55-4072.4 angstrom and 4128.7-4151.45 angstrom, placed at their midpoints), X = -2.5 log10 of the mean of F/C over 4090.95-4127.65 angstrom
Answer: 0.111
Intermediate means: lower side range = 5.77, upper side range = 5.68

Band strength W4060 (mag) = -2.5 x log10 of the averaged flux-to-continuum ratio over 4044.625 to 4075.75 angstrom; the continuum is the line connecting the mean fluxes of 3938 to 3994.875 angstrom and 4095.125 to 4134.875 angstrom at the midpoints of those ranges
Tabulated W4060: -0.12 mag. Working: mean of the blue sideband 4.83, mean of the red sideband 5.25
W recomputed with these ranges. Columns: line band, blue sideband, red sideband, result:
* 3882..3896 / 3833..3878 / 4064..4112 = 2.1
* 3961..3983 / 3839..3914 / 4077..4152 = 4.1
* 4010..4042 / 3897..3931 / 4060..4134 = -3.6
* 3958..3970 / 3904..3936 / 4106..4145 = 2.8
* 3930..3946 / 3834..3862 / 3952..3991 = 0.9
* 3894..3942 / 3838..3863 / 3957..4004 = -0.9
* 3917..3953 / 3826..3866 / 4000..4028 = 2.7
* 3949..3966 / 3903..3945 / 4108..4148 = 1.1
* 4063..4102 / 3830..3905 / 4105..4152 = -1.0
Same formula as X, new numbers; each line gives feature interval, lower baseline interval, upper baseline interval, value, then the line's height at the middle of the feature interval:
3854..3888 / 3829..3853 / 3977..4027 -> -0.10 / 4.47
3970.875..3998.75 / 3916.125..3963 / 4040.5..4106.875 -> 0.01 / 5.14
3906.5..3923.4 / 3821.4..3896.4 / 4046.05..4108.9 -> -0.16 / 4.78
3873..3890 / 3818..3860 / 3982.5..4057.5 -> 0.09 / 4.82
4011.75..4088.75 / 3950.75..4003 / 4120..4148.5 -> -0.11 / 5.26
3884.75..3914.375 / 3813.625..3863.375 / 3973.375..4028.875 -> 0.07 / 5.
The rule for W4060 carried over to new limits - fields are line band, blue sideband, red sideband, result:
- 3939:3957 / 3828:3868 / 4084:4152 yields -0.067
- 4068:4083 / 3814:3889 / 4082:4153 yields -0.042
